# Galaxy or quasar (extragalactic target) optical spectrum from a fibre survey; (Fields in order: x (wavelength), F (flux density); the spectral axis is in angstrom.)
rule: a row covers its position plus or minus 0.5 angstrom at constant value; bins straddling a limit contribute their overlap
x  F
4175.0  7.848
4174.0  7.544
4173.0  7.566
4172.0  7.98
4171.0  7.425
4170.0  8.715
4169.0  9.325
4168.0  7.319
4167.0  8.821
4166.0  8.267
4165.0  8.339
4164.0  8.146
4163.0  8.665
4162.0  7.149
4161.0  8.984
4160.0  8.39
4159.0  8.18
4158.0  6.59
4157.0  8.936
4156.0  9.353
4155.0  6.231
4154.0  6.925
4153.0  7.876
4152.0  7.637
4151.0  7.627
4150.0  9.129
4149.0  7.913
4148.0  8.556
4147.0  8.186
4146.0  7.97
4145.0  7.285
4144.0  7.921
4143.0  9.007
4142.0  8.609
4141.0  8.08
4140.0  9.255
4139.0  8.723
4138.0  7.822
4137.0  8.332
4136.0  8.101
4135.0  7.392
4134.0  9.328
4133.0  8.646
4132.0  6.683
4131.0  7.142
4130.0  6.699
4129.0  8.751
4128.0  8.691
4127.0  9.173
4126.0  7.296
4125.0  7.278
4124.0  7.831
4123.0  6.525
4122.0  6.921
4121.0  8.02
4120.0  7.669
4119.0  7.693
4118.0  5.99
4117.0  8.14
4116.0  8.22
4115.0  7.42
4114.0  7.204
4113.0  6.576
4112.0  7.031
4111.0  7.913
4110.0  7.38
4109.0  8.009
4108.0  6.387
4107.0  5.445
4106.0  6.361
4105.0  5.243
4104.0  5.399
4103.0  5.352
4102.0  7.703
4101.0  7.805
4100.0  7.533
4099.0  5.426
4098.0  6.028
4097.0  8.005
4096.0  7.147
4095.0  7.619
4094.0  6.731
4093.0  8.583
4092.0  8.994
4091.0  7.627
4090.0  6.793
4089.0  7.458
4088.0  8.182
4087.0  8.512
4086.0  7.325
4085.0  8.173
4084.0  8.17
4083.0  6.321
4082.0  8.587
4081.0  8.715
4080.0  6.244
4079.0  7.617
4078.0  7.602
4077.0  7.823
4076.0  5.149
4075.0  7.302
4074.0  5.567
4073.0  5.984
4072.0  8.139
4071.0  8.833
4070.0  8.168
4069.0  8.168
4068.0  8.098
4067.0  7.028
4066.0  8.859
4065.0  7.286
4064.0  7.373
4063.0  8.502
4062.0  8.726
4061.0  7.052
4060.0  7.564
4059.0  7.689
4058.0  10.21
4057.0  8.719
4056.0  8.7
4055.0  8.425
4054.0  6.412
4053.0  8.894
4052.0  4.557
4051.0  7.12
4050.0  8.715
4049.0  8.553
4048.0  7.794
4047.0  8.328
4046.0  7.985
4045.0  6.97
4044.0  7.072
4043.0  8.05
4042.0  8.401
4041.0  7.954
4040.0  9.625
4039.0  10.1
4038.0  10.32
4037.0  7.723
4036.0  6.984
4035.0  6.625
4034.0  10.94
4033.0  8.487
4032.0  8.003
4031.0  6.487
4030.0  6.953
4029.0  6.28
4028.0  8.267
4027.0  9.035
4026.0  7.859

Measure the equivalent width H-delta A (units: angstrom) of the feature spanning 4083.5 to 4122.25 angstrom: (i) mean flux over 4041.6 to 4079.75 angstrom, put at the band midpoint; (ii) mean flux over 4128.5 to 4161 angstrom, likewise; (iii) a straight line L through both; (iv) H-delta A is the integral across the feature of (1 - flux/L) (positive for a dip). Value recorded 3.2 angstrom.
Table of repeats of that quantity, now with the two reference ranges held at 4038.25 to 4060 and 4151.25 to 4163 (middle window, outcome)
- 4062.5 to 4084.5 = 1.48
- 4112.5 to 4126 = 1.04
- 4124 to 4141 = -0.31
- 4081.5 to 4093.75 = 0.25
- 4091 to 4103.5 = 1.17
